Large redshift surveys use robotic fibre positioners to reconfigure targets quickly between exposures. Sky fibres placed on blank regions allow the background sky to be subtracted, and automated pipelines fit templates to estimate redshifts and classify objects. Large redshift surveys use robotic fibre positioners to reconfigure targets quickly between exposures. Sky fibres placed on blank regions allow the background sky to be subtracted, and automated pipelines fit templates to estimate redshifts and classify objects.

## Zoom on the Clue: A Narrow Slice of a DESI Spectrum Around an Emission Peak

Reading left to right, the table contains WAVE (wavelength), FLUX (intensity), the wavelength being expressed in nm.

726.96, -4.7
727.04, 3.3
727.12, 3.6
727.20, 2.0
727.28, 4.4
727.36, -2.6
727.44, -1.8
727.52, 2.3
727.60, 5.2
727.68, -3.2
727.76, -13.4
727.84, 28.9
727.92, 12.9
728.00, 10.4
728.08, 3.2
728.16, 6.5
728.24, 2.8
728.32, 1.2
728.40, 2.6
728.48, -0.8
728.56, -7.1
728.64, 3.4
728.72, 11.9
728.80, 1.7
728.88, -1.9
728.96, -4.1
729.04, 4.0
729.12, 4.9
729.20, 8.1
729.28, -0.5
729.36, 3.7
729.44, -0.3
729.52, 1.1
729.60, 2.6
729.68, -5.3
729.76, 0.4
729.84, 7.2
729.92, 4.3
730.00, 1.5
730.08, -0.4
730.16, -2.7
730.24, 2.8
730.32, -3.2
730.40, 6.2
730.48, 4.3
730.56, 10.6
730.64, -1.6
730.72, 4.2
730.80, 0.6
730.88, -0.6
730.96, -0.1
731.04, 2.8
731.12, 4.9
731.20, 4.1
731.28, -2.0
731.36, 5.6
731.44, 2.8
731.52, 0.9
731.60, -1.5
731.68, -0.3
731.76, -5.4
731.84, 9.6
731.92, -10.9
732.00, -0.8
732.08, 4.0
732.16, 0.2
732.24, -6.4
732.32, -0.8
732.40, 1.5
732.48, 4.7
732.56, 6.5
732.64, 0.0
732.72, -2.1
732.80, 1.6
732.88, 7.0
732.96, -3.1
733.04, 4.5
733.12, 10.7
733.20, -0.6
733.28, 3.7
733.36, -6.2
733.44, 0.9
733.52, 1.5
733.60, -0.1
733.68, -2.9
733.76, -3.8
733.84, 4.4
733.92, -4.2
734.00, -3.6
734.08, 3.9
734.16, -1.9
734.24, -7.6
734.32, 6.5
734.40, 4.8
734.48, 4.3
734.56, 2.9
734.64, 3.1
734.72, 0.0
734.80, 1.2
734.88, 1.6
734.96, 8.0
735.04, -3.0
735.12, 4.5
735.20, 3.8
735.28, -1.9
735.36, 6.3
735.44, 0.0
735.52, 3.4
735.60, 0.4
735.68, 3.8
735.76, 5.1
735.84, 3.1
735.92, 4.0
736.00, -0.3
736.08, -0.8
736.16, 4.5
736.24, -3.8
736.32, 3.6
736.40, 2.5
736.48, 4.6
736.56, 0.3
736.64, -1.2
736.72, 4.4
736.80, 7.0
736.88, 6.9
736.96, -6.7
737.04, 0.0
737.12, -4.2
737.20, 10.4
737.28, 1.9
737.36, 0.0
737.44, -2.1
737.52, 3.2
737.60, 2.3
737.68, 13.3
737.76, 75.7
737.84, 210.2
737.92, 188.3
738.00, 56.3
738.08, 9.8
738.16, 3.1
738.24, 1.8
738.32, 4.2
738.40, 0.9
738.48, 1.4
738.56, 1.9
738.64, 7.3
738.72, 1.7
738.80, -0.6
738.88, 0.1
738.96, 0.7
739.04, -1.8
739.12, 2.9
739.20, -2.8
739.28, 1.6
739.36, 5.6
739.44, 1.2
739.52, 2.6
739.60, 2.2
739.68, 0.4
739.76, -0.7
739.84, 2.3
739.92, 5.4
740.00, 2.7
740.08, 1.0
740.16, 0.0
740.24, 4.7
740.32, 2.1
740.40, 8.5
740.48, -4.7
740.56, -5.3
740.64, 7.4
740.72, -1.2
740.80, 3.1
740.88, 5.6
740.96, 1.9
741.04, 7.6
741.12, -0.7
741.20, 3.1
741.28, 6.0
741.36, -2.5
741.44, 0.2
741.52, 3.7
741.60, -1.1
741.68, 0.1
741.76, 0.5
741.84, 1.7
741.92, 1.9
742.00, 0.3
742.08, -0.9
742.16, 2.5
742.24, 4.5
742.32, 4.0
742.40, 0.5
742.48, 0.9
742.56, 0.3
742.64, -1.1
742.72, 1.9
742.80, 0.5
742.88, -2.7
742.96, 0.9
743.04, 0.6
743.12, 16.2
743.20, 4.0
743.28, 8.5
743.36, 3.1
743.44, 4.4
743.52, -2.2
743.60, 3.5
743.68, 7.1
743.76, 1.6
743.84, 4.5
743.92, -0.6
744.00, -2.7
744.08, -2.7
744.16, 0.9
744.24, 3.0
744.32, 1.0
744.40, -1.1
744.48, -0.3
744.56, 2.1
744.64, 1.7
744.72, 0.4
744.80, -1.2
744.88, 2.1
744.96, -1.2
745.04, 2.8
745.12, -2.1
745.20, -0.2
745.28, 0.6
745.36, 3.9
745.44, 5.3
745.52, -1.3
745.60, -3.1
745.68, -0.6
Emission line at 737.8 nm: H-alpha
